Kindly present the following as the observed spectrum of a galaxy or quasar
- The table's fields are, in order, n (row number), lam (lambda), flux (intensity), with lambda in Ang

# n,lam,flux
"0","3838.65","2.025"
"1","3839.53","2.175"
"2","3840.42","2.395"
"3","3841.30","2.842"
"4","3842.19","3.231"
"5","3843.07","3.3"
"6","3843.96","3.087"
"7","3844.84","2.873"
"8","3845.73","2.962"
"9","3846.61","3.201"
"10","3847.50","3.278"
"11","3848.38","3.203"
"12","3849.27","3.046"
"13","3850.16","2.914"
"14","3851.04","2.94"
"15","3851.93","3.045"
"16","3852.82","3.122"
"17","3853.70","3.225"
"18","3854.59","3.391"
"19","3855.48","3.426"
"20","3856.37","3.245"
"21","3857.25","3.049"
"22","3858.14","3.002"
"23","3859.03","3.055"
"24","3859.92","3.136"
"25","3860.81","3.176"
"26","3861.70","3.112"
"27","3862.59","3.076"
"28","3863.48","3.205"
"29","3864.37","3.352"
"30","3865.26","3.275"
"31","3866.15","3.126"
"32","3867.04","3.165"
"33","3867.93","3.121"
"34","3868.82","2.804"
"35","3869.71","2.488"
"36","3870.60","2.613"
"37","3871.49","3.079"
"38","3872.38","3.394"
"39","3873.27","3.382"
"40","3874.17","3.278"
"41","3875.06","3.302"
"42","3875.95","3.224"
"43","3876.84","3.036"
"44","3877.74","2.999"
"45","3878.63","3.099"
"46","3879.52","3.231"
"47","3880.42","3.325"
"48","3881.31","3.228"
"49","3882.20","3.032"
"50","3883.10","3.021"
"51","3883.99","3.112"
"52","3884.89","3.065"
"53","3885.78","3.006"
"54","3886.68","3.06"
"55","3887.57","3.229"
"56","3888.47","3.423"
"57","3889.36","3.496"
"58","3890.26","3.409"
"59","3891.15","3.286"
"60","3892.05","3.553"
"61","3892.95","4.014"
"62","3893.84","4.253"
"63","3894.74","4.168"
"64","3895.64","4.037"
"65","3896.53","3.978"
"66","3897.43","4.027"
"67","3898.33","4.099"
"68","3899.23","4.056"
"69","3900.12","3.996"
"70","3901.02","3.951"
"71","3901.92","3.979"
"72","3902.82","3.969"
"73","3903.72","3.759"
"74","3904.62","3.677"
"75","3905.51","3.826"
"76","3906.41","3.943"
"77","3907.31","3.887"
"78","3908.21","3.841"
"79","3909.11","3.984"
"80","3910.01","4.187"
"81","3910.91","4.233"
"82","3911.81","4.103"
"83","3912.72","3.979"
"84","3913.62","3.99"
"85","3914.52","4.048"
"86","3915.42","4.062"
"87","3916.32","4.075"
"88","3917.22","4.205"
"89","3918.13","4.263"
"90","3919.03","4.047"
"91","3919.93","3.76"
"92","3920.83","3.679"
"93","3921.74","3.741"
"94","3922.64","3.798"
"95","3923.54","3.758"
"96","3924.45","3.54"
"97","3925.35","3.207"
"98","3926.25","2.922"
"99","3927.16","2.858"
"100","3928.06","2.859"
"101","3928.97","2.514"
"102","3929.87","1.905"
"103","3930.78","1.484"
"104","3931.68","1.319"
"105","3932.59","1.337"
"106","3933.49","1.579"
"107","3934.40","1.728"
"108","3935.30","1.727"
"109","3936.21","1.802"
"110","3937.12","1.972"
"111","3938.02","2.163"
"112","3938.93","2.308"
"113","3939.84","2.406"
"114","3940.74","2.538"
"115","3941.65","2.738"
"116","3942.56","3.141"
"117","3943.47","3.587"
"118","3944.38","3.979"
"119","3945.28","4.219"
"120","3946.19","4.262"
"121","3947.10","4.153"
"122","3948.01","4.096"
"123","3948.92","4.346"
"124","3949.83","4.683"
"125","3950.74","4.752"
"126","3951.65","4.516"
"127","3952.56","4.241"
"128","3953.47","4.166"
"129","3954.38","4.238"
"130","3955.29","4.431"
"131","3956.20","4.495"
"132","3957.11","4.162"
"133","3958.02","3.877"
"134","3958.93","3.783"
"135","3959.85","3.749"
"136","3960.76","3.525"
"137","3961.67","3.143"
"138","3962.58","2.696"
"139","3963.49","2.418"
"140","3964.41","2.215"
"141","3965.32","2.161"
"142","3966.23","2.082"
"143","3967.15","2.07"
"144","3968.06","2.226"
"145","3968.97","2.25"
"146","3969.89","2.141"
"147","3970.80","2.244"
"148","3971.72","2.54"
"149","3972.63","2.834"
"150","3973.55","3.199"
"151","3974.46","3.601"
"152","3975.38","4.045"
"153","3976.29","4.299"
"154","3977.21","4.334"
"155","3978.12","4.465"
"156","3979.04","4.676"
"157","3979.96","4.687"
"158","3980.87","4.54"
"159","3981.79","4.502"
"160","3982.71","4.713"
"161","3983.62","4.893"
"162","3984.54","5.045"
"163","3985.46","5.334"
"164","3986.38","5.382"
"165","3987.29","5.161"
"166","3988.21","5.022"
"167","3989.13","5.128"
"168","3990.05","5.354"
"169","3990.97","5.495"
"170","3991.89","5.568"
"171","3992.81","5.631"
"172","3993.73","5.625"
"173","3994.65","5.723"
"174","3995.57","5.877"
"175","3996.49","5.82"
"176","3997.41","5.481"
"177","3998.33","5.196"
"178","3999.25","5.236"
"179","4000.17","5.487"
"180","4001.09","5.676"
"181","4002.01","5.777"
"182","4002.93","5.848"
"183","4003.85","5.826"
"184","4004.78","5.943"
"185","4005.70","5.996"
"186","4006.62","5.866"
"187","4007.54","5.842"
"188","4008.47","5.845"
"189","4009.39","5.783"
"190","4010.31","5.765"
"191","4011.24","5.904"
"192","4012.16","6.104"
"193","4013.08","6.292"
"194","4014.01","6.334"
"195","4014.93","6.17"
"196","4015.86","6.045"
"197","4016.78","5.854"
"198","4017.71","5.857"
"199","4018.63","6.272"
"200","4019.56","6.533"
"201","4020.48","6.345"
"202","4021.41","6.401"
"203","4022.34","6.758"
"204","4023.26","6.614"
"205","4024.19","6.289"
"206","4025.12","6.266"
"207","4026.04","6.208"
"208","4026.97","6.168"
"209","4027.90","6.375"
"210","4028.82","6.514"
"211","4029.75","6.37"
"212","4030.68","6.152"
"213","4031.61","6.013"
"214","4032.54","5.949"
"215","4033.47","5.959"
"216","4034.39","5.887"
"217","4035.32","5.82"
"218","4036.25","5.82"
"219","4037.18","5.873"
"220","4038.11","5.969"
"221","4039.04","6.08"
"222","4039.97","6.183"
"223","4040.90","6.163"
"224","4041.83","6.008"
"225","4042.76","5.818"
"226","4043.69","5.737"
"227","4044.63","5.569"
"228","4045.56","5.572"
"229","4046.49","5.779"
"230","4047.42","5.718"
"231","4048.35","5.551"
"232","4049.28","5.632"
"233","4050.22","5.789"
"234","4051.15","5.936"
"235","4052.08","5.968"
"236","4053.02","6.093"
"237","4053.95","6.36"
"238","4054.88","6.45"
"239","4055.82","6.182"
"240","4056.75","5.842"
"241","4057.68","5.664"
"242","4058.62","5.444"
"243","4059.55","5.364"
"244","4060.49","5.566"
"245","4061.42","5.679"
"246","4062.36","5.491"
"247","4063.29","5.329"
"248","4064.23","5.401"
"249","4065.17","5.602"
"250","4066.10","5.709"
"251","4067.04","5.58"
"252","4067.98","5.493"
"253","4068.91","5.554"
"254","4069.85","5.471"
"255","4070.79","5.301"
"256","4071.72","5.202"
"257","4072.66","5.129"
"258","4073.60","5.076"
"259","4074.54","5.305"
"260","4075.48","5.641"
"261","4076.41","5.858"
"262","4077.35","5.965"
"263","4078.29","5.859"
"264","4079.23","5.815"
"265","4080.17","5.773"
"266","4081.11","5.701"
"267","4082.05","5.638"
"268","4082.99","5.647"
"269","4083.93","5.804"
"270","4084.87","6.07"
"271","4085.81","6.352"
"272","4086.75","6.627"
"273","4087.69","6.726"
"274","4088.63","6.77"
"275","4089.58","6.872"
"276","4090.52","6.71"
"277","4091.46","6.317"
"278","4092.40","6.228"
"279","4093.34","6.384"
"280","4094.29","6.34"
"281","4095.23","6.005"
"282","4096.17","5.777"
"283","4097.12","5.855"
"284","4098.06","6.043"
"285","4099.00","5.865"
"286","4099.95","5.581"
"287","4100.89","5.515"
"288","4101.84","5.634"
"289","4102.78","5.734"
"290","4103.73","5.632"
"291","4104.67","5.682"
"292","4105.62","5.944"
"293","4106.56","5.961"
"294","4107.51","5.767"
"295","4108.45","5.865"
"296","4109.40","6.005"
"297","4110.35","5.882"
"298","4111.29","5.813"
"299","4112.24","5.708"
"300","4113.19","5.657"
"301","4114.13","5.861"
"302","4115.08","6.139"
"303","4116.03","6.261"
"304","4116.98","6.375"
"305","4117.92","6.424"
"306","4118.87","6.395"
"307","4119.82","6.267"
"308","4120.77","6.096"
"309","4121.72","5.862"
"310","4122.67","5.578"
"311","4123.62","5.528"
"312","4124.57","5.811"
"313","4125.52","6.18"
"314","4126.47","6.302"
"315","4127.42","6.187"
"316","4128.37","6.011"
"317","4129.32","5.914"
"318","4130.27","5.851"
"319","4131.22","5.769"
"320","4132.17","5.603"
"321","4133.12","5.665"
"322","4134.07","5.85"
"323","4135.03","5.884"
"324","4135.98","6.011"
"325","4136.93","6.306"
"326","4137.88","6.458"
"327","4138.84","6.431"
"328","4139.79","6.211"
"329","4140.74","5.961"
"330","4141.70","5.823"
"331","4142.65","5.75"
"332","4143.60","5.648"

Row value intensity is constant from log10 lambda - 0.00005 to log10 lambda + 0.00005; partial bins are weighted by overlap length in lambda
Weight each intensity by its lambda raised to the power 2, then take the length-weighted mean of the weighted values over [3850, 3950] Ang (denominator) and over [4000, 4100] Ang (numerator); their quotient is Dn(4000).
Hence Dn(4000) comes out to 1.93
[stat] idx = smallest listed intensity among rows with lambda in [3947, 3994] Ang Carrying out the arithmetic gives 2.07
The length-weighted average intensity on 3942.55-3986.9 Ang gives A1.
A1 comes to 3.79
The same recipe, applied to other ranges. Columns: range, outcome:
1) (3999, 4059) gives 6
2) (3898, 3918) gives 4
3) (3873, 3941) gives 3.32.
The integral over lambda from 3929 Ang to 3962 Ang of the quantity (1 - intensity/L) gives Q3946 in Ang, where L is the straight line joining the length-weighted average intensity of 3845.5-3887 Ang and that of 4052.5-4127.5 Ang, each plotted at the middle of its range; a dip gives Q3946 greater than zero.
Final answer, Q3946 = 7.2 Ang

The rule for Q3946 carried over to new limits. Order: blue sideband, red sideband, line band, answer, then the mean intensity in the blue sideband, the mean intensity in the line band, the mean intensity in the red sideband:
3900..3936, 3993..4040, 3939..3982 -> 8.95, 3.37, 3.55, 6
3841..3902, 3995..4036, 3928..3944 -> 8.34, 3.29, 2.16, 6.02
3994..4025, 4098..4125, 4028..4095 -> 0.53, 5.96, 5.88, 5.89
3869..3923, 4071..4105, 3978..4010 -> -3.95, 3.63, 5.4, 5.92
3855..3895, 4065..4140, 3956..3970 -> 4.36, 3.22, 2.93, 5.92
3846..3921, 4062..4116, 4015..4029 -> -3.37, 3.48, 6.29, 5.84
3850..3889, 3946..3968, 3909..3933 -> 0.18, 3.13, 3.4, 3.64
